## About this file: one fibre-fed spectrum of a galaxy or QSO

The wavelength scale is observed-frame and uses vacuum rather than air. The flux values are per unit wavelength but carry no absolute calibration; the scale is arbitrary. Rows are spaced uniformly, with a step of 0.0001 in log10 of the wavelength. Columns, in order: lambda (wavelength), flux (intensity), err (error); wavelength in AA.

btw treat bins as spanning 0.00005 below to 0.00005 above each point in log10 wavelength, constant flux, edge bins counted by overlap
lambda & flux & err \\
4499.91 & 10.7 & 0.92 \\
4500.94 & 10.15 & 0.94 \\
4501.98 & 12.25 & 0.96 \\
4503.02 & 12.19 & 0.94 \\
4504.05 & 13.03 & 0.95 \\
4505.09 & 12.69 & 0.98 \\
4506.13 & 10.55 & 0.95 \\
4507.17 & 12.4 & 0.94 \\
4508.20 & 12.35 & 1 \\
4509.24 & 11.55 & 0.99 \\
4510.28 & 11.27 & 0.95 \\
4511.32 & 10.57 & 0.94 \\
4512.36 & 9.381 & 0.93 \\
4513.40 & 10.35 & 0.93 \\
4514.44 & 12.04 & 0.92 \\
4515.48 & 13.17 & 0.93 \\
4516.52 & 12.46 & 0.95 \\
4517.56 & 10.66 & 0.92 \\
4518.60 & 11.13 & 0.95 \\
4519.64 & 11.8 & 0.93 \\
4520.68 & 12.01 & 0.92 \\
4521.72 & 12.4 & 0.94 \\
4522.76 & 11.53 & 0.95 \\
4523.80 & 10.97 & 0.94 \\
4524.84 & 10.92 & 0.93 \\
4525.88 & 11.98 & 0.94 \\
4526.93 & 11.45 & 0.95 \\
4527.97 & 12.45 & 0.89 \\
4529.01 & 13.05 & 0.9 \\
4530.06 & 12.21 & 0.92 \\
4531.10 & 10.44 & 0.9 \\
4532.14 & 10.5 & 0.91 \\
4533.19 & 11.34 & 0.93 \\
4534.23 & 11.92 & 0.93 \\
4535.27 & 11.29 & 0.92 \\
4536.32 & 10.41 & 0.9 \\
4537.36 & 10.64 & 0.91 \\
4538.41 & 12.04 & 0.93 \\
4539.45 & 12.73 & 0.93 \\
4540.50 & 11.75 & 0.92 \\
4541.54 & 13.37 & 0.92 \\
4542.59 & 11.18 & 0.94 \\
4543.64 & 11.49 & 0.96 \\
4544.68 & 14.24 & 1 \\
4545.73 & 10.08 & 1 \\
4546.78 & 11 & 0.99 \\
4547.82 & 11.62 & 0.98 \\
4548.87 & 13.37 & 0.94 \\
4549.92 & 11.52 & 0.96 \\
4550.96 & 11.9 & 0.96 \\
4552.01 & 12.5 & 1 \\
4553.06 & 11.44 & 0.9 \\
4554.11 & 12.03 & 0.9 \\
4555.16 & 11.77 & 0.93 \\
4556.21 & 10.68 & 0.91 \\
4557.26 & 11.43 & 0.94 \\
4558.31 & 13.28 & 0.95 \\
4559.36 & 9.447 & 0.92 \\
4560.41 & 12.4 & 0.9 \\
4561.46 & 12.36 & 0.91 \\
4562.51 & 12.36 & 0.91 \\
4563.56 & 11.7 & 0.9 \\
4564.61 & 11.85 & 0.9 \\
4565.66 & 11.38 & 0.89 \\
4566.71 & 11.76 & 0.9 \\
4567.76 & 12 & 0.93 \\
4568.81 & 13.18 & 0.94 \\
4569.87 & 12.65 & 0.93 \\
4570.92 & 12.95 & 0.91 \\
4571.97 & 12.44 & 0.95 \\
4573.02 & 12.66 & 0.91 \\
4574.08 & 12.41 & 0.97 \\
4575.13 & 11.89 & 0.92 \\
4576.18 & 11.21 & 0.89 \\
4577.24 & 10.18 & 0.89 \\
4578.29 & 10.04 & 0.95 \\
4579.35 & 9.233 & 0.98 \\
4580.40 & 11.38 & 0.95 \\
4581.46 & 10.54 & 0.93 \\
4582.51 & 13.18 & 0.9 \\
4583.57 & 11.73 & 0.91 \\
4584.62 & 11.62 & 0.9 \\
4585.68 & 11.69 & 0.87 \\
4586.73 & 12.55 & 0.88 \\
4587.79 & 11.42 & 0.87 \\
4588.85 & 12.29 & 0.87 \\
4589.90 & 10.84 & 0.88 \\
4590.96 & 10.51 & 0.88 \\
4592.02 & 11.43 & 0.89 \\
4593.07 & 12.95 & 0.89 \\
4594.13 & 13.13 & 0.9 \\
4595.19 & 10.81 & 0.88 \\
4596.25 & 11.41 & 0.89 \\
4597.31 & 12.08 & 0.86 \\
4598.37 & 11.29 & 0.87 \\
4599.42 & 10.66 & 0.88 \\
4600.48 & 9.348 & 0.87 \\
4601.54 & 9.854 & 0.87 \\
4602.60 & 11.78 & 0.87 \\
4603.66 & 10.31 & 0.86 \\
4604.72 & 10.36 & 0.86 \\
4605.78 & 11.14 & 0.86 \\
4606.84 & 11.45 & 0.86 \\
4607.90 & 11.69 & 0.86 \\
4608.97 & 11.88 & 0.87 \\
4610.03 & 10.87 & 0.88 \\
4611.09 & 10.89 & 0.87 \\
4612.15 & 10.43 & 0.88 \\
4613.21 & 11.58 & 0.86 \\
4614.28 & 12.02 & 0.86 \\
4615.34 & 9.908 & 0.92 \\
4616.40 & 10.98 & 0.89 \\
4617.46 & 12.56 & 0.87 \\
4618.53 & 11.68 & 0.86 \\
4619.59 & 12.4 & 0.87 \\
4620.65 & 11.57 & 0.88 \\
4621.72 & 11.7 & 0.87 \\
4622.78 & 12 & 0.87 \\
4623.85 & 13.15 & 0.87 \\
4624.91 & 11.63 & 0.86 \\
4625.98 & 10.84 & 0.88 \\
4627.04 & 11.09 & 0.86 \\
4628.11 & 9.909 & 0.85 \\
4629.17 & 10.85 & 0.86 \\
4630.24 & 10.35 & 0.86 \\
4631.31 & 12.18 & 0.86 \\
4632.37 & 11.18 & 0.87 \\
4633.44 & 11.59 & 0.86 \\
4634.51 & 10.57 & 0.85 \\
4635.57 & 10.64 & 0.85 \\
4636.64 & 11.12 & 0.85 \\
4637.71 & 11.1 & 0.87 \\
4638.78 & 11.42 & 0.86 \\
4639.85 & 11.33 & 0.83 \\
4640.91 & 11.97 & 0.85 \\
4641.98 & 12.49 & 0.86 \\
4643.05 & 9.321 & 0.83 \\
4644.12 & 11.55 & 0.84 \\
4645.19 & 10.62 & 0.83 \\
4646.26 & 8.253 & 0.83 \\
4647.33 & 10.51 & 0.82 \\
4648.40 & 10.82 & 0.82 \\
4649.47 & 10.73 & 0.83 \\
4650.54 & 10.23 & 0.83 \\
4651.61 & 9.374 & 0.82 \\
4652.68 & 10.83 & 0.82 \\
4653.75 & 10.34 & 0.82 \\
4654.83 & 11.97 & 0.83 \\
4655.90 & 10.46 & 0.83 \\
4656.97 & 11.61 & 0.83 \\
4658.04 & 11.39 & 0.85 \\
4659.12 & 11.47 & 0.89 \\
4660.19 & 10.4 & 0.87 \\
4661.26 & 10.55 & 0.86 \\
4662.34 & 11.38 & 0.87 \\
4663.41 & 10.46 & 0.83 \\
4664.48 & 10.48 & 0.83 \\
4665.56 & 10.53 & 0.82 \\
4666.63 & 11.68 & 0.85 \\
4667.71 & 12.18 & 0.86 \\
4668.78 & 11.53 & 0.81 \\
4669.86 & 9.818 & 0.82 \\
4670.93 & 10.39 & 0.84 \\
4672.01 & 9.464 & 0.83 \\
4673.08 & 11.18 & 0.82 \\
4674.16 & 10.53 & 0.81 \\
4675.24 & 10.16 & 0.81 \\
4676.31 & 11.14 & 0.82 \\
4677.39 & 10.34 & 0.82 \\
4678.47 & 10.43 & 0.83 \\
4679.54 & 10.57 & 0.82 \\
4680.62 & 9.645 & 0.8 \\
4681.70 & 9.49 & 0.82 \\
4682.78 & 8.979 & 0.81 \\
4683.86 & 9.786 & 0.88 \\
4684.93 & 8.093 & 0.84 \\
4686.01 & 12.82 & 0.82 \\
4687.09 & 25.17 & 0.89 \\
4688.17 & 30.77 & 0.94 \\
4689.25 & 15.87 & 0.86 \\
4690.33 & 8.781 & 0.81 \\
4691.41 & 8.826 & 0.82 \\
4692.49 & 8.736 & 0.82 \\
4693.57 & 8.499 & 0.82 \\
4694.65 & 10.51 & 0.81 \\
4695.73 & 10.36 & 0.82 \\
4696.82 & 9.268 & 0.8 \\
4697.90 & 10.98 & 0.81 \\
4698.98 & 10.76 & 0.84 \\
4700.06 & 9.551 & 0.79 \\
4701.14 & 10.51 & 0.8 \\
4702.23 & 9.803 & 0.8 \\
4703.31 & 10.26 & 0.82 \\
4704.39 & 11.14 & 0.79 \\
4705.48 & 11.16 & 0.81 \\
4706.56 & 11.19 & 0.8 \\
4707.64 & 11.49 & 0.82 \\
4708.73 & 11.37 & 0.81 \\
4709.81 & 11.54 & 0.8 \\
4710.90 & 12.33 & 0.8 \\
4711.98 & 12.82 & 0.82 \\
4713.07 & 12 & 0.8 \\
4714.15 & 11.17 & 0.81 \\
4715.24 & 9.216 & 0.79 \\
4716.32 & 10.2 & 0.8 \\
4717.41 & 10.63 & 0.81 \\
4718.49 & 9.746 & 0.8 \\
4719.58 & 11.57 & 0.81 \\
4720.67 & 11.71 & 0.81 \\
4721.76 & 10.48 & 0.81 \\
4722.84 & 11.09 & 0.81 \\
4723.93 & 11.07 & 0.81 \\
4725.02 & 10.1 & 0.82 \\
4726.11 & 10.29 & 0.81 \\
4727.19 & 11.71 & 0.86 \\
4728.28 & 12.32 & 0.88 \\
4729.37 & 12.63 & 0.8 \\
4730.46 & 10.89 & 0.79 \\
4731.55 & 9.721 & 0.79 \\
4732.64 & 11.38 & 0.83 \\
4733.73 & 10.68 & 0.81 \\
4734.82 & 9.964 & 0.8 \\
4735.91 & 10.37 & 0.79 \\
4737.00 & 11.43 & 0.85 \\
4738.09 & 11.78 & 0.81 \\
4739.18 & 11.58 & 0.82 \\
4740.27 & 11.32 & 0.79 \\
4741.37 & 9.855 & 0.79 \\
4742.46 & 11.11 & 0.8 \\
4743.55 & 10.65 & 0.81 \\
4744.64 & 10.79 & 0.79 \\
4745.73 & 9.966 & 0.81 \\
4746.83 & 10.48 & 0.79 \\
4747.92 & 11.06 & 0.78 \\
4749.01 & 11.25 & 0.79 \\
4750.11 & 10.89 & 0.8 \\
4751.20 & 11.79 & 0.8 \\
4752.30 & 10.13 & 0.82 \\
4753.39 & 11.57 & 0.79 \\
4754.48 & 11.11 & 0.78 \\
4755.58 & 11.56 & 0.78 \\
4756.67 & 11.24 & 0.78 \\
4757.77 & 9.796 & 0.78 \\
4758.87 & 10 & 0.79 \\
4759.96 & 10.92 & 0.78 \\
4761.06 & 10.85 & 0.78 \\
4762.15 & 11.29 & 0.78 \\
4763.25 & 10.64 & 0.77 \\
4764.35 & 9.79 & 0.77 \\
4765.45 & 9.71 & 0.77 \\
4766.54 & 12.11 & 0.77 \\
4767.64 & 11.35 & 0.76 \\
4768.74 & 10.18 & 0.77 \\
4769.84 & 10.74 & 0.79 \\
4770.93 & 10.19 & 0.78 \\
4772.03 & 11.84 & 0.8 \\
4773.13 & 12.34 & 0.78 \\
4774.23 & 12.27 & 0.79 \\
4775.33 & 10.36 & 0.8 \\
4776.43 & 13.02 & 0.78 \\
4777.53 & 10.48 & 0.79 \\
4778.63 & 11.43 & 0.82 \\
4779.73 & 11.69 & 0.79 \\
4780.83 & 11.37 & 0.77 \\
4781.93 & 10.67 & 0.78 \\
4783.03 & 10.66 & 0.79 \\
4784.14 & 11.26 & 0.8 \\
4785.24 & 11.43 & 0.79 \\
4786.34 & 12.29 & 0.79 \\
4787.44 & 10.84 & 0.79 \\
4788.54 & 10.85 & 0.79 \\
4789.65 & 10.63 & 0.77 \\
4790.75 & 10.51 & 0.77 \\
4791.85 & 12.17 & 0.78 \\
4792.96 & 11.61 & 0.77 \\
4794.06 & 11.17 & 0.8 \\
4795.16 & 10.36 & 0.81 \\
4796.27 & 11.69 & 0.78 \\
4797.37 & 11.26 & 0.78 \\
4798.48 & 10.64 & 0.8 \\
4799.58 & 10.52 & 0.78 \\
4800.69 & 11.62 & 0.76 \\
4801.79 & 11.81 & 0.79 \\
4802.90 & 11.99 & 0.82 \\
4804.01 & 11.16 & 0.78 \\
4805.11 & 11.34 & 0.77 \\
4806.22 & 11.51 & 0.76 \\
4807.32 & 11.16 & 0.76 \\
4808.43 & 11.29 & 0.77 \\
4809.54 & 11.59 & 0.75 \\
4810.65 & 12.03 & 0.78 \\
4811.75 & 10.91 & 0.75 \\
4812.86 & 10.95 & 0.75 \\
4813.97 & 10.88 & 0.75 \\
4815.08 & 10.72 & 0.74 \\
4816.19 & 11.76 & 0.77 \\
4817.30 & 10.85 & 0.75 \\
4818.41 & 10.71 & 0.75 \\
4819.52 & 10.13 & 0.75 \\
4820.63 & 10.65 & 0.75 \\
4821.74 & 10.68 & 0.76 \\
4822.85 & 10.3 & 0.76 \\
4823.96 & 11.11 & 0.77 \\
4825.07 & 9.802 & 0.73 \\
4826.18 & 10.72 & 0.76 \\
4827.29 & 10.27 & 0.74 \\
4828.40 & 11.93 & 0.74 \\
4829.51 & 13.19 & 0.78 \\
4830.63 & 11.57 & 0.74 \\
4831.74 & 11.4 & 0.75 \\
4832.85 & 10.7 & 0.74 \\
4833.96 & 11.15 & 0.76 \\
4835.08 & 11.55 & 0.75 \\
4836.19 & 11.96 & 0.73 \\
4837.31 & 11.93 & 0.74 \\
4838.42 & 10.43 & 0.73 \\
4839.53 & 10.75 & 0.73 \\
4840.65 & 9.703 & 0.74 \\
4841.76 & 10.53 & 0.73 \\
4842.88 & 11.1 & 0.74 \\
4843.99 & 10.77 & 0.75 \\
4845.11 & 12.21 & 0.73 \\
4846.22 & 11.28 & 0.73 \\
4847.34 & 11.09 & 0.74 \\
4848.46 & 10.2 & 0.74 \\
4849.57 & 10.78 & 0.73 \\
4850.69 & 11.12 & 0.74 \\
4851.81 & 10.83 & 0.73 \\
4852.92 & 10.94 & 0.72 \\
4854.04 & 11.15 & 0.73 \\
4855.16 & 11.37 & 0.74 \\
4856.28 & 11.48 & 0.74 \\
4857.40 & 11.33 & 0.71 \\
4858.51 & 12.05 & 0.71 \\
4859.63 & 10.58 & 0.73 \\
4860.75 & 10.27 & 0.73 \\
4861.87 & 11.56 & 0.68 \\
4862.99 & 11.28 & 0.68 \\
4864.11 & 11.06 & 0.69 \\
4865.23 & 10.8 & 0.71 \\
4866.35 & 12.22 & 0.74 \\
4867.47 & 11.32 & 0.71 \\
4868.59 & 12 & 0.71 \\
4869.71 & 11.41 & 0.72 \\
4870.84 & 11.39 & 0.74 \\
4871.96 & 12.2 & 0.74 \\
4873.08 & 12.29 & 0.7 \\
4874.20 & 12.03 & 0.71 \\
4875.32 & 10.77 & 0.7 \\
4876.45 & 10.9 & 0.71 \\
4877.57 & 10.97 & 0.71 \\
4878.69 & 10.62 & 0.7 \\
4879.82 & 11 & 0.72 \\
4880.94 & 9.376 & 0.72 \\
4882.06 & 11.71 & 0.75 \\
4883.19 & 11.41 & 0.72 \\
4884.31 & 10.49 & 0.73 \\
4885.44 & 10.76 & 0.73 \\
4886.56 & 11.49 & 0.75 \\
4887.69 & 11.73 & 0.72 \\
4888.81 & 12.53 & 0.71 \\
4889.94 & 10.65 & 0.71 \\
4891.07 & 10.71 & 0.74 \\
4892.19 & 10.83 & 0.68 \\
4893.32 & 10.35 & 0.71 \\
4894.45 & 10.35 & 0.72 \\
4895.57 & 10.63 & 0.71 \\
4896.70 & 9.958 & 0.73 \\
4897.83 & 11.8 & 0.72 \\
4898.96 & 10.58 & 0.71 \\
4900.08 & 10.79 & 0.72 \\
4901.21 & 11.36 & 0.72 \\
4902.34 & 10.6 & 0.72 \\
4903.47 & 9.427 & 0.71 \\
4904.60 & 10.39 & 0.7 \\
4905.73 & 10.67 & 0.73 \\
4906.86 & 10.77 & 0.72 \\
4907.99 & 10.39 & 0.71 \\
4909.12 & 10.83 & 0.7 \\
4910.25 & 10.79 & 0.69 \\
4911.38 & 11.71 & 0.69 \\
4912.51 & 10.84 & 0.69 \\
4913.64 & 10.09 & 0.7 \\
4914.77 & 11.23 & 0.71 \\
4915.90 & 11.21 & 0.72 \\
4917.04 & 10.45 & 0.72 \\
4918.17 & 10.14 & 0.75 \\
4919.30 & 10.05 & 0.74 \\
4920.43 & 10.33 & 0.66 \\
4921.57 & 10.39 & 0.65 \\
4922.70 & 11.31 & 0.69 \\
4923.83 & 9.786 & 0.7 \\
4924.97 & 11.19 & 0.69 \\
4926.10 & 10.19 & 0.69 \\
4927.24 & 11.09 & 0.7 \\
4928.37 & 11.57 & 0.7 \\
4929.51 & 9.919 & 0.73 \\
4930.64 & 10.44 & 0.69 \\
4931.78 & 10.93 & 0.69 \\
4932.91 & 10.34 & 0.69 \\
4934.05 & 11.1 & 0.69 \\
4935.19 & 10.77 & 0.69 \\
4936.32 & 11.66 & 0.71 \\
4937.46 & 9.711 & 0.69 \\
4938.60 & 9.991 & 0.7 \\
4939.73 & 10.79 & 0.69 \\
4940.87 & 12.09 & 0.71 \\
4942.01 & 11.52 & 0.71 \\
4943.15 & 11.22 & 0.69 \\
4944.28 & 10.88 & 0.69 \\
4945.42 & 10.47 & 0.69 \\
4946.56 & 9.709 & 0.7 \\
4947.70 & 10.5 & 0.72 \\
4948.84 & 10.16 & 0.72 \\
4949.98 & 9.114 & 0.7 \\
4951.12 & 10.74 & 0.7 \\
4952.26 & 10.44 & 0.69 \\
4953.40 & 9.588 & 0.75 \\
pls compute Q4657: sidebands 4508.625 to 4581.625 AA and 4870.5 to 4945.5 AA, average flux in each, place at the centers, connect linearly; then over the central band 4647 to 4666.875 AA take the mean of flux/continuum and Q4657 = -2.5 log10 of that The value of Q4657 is 0.06 mag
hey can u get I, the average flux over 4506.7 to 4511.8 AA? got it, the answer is 11.6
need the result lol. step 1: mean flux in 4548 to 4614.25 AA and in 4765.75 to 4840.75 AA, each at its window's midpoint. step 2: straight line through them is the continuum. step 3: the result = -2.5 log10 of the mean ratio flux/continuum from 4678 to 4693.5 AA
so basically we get -0.110 mag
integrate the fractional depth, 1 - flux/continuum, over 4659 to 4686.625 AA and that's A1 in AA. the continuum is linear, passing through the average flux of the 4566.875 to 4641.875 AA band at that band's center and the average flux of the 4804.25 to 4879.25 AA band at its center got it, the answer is 2.0 AA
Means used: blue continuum 11.4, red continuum 11.2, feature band 10.5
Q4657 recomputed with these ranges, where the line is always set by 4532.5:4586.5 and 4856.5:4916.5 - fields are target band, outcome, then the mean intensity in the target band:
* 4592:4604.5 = 0.04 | 11.2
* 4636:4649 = 0.07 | 10.9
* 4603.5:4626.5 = 0.02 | 11.4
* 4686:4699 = -0.16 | 13.3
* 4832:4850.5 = 0.01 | 11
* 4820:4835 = 0.01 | 11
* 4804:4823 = 0.01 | 11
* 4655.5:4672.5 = 0.06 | 10.9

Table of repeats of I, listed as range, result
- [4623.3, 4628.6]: 11.3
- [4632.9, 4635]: 11.1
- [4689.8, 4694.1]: 8.71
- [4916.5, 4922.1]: 10.3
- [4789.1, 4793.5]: 11.2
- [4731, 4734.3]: 10.6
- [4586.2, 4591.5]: 11.5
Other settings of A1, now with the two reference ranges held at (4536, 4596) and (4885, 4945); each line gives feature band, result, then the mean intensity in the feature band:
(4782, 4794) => -0.1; 11.2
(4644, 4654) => 1.1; 10.3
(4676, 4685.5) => 1.4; 9.81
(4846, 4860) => -0.2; 11.1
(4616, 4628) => -0.1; 11.7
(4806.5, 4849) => -0.1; 11.1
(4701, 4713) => 0.1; 11.3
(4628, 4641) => 0.5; 11.1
